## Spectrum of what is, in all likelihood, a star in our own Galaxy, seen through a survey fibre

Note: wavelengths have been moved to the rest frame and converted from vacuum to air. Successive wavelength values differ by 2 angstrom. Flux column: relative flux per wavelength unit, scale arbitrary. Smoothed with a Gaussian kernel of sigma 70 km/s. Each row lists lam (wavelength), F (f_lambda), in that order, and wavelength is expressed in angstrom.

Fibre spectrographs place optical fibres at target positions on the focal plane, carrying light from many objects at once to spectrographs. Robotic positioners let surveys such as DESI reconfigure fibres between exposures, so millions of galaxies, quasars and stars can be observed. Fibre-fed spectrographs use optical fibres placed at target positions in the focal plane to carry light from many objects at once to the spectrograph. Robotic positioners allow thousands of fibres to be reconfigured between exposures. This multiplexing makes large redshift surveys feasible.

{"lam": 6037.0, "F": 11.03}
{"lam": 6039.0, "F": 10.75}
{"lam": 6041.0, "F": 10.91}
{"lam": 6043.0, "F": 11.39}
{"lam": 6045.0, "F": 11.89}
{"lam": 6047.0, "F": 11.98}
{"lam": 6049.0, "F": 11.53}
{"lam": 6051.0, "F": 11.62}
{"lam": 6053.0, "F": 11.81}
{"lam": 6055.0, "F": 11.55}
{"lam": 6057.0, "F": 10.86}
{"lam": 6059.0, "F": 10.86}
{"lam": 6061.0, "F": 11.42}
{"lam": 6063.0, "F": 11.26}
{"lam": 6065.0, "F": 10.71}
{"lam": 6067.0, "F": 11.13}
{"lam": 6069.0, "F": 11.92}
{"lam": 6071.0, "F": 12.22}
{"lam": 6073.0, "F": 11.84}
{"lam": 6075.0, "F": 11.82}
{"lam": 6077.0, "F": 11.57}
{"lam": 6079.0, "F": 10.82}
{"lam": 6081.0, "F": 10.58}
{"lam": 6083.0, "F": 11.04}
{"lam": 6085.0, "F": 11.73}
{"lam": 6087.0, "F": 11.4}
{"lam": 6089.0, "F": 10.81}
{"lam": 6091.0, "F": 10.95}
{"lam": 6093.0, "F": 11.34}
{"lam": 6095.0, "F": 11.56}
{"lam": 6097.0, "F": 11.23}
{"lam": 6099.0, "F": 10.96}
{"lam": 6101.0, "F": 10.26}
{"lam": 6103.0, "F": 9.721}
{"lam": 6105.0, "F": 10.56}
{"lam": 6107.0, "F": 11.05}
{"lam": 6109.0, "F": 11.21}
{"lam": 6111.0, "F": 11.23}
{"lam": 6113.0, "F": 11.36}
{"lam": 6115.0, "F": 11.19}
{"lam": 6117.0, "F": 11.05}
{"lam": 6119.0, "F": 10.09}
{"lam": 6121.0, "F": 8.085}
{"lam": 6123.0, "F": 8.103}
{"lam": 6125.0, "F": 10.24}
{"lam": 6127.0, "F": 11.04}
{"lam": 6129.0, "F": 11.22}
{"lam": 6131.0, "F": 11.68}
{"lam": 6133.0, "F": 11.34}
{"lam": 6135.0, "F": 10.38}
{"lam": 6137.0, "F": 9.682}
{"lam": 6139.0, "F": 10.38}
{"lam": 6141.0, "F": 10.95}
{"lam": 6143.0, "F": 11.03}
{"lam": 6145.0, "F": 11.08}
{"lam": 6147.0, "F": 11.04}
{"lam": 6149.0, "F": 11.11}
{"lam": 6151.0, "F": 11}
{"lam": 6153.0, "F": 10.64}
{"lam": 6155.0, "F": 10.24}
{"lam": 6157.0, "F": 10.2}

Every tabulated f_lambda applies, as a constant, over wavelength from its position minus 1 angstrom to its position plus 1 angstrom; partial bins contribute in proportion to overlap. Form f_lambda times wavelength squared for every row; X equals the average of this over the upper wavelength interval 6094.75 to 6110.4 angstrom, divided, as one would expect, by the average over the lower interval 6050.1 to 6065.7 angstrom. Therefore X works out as 1.0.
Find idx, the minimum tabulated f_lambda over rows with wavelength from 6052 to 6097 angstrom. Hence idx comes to 10.58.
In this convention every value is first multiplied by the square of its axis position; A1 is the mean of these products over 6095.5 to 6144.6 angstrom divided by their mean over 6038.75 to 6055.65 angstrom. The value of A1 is 0.94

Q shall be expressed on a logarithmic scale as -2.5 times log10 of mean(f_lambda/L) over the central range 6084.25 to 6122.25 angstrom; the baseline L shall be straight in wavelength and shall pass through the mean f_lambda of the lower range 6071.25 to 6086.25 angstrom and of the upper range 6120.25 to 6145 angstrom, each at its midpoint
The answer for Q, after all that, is 0.01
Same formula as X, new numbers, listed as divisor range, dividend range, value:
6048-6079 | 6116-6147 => 0.93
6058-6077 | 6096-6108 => 0.94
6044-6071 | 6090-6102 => 0.98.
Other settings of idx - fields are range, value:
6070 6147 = 8.085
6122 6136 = 8.103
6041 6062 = 10.86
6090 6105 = 9.721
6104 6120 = 10.09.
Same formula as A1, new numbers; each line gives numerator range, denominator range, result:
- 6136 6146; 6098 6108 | 1.02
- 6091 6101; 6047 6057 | 0.98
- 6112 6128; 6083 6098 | 0.91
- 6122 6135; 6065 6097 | 0.95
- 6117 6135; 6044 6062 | 0.92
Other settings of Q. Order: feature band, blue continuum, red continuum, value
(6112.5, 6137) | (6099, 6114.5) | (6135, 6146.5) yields 0.03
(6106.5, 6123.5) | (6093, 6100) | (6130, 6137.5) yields 0.06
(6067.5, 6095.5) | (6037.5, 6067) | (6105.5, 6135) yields -0.04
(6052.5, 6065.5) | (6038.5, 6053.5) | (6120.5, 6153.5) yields 0.02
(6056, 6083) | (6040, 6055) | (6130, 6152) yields 0.01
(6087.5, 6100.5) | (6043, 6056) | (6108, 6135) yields -0.01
